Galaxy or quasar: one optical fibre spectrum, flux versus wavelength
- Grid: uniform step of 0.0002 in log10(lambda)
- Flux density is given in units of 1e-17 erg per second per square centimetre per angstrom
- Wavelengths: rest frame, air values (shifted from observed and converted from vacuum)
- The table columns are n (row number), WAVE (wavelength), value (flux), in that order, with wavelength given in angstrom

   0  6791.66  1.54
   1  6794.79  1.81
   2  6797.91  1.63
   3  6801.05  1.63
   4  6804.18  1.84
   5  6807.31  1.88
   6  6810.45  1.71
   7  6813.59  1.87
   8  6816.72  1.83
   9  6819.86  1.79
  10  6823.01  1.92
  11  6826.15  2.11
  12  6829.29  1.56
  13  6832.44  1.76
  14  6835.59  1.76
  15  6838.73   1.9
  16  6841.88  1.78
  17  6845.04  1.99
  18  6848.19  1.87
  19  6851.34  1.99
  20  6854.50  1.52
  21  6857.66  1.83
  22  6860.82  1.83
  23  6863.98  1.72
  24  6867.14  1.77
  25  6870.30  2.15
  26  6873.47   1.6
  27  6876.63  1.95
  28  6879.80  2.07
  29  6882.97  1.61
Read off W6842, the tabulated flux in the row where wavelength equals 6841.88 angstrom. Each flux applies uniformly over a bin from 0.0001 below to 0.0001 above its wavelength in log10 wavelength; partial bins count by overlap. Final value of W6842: 1.78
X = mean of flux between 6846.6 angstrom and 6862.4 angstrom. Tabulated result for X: 1.81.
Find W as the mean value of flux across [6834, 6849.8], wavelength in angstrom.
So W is 1.86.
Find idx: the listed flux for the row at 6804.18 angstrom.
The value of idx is 1.84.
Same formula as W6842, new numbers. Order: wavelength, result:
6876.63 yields 1.95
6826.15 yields 2.11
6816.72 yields 1.83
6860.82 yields 1.83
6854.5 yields 1.52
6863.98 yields 1.72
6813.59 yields 1.87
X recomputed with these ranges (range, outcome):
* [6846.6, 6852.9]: 1.93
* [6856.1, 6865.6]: 1.79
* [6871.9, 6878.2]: 1.78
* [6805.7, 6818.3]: 1.82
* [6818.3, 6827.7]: 1.94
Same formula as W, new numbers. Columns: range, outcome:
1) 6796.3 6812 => 1.74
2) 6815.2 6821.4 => 1.81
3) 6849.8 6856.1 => 1.75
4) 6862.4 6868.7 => 1.75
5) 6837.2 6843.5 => 1.84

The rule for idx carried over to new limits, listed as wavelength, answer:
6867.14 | 1.77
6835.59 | 1.76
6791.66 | 1.54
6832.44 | 1.76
